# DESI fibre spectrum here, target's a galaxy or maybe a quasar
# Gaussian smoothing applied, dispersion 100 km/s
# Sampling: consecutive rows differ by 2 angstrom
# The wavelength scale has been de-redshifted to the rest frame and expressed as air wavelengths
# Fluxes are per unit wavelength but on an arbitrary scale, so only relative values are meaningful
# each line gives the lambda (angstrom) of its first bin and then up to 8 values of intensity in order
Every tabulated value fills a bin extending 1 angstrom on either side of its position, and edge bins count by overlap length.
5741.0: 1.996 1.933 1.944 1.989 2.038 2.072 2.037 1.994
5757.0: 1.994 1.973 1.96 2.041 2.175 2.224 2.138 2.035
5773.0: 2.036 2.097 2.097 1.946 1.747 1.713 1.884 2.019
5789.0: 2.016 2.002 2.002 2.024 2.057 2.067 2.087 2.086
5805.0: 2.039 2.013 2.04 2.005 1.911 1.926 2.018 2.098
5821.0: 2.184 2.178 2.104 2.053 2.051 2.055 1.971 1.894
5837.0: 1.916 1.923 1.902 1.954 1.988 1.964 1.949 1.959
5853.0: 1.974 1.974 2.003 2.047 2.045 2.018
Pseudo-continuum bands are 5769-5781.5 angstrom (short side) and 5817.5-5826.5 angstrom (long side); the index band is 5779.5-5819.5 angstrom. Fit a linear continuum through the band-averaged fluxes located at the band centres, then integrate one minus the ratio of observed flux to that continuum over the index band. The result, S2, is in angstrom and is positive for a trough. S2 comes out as 1.7 angstrom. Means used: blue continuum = 2.01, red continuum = 2.13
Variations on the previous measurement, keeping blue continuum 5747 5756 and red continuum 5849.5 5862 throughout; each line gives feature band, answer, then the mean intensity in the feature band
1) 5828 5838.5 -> 0.2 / 1.97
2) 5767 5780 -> -0.3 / 2.07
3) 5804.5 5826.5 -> -0.4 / 2.05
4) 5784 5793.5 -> 0.2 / 1.98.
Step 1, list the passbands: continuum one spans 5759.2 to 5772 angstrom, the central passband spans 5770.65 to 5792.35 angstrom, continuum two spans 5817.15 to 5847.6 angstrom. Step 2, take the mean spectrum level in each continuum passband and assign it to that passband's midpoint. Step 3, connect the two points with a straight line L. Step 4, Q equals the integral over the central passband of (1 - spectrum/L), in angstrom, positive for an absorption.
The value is 1.1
